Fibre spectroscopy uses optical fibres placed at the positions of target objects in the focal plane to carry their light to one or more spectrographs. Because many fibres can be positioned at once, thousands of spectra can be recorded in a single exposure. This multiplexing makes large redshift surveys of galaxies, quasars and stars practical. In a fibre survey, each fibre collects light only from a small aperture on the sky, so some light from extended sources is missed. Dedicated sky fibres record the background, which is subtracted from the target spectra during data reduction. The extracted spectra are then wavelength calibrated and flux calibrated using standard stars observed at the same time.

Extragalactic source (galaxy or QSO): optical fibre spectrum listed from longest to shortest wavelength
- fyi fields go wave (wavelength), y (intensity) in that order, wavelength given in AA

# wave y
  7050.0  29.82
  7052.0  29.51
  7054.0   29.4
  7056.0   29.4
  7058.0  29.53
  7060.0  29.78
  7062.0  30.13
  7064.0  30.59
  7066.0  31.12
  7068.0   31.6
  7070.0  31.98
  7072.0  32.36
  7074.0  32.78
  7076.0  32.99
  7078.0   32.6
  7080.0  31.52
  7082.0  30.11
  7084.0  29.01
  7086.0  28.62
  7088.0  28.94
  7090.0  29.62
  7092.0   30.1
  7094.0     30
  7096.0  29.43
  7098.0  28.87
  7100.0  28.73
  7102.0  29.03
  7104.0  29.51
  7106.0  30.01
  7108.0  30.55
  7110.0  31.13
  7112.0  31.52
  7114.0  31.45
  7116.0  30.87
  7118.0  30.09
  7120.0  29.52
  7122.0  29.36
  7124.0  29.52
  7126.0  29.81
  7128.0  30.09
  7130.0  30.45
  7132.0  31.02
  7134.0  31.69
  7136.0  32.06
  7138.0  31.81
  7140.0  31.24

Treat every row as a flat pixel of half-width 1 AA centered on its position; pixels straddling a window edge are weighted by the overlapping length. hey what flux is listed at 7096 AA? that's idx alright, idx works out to 29.43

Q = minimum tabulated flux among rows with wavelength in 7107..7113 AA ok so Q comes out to 30.55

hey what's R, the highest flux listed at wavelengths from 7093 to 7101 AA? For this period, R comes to 30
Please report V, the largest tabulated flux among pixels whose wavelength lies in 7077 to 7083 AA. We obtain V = 32.6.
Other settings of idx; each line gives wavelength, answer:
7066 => 31.12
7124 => 29.52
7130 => 30.45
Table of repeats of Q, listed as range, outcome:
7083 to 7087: 28.62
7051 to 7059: 29.4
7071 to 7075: 32.36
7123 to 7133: 29.52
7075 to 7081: 31.52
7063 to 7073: 30.59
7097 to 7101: 28.73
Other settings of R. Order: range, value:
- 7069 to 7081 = 32.99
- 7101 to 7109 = 30.55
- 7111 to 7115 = 31.52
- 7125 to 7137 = 32.06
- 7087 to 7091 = 29.62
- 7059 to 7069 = 31.6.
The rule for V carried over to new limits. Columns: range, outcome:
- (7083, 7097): 30.1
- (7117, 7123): 30.09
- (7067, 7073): 32.36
